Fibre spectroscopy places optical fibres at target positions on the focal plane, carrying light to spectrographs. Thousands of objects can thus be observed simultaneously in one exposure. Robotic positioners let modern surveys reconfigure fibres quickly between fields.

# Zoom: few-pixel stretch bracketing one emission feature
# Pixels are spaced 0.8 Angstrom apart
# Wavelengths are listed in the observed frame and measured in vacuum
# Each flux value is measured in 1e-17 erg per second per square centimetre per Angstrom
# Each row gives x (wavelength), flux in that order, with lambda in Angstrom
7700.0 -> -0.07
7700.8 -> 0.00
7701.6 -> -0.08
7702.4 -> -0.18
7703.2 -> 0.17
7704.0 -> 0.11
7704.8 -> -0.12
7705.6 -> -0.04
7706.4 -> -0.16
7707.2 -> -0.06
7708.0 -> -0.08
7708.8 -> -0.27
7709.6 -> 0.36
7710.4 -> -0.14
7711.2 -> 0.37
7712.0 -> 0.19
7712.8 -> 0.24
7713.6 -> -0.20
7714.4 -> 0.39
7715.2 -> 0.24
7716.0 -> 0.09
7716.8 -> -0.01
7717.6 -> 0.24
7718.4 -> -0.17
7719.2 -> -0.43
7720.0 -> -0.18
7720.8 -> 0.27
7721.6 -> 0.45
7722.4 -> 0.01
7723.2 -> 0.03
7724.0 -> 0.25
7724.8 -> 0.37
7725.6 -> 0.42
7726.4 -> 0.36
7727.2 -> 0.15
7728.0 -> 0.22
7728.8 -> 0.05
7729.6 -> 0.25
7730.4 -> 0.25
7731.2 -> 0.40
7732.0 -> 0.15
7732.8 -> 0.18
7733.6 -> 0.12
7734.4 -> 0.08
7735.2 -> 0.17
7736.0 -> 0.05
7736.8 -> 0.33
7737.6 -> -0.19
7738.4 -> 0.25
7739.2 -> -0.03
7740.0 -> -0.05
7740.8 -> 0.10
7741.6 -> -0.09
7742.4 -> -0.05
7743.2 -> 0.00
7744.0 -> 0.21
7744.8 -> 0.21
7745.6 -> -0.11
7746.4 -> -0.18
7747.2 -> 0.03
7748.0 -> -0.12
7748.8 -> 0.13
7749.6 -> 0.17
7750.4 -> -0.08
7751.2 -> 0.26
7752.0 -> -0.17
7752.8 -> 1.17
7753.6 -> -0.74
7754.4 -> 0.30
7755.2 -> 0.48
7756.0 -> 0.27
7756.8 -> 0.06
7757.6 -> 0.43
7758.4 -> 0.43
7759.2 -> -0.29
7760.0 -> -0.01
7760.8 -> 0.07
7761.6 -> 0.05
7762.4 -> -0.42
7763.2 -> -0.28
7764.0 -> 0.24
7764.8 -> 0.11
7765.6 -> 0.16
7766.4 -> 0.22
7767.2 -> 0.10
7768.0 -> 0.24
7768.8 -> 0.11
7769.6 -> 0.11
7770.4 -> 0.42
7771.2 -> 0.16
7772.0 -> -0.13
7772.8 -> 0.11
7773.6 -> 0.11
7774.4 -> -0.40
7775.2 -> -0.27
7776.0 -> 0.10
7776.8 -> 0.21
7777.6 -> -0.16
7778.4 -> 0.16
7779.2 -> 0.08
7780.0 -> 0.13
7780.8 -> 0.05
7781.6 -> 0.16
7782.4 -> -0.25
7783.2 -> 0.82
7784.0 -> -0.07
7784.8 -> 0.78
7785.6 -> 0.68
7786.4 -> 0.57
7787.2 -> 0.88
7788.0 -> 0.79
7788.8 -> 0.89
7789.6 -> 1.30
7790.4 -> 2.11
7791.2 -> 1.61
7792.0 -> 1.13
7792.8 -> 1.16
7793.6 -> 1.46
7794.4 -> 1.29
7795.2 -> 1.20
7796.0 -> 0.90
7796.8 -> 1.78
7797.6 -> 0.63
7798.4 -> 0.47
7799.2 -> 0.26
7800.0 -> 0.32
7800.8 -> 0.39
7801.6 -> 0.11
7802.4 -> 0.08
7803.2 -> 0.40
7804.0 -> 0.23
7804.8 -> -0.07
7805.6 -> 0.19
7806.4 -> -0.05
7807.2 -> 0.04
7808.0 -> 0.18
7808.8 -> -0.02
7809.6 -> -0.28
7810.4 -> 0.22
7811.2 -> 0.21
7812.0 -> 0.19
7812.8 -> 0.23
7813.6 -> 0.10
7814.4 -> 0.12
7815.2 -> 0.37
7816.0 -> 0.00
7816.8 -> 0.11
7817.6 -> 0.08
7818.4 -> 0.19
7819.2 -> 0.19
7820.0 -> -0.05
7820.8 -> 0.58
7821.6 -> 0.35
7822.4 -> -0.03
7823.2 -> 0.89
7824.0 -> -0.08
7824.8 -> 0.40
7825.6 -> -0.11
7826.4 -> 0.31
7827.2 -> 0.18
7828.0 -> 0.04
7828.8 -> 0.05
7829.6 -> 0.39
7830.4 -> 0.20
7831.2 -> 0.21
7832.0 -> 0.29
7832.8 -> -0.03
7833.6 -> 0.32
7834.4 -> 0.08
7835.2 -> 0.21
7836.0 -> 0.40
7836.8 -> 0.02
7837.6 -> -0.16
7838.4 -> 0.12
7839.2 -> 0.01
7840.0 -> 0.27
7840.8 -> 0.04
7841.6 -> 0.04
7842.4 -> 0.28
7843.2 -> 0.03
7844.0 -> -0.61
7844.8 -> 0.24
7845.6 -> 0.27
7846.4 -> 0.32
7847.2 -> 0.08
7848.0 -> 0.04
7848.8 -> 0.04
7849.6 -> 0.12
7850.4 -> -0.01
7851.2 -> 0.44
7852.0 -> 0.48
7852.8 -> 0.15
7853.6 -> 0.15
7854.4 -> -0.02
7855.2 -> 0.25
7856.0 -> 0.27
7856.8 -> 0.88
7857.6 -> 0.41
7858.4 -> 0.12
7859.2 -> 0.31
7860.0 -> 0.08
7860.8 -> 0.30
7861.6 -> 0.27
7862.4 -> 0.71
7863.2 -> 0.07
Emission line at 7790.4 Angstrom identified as [O II] 3727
